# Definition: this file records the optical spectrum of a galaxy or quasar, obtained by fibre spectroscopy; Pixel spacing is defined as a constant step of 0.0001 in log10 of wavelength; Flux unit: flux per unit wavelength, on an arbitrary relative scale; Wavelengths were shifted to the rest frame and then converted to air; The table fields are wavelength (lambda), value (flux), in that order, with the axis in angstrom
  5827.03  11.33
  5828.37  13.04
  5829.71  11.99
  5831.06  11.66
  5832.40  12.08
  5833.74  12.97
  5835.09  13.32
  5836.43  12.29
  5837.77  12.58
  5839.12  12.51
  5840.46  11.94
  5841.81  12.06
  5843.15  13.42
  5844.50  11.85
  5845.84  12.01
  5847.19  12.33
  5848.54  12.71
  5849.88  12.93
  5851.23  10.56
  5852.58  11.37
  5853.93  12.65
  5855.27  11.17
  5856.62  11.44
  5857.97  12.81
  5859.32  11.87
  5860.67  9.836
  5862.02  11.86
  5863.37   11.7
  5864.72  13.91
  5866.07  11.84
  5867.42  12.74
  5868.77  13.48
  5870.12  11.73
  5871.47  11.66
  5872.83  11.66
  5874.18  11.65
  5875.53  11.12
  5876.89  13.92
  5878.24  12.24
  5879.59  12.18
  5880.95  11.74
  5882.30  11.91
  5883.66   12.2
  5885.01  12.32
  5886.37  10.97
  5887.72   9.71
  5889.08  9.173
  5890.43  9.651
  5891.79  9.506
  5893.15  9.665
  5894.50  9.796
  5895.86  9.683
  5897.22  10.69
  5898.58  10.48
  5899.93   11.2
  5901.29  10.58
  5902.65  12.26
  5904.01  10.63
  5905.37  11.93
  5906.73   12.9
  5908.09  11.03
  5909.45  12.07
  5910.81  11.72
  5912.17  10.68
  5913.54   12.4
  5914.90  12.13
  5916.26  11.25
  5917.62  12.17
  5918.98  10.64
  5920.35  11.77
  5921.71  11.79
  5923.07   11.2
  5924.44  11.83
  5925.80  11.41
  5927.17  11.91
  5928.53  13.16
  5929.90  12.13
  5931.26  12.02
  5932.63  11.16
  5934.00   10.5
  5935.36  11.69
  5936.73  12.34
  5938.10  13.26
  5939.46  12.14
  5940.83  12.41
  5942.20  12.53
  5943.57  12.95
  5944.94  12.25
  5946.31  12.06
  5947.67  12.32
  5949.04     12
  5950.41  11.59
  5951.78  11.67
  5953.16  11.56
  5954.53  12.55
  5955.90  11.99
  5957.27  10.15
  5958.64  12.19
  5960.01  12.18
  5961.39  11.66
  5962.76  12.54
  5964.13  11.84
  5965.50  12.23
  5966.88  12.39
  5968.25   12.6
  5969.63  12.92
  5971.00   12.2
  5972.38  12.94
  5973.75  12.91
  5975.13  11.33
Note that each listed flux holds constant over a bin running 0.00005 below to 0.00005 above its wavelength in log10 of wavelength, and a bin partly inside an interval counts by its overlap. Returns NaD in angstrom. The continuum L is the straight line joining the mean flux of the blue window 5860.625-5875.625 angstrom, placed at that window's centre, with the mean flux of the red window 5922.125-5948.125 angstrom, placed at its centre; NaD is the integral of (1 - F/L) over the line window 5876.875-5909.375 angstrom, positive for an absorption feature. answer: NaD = 2.7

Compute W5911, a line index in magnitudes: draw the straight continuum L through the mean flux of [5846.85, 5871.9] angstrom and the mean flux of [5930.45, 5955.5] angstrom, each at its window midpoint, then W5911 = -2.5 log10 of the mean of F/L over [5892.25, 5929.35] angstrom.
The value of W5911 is 0.06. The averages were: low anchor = 12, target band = 11.4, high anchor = 12.1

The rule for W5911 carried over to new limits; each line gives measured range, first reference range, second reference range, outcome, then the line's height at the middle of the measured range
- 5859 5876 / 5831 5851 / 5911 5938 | 0.02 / 12.2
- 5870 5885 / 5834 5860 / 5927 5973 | 0.01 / 12.2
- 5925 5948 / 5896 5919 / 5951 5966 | -0.04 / 11.7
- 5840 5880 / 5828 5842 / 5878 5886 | 0.01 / 12.2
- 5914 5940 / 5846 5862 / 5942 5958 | 0.01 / 11.9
